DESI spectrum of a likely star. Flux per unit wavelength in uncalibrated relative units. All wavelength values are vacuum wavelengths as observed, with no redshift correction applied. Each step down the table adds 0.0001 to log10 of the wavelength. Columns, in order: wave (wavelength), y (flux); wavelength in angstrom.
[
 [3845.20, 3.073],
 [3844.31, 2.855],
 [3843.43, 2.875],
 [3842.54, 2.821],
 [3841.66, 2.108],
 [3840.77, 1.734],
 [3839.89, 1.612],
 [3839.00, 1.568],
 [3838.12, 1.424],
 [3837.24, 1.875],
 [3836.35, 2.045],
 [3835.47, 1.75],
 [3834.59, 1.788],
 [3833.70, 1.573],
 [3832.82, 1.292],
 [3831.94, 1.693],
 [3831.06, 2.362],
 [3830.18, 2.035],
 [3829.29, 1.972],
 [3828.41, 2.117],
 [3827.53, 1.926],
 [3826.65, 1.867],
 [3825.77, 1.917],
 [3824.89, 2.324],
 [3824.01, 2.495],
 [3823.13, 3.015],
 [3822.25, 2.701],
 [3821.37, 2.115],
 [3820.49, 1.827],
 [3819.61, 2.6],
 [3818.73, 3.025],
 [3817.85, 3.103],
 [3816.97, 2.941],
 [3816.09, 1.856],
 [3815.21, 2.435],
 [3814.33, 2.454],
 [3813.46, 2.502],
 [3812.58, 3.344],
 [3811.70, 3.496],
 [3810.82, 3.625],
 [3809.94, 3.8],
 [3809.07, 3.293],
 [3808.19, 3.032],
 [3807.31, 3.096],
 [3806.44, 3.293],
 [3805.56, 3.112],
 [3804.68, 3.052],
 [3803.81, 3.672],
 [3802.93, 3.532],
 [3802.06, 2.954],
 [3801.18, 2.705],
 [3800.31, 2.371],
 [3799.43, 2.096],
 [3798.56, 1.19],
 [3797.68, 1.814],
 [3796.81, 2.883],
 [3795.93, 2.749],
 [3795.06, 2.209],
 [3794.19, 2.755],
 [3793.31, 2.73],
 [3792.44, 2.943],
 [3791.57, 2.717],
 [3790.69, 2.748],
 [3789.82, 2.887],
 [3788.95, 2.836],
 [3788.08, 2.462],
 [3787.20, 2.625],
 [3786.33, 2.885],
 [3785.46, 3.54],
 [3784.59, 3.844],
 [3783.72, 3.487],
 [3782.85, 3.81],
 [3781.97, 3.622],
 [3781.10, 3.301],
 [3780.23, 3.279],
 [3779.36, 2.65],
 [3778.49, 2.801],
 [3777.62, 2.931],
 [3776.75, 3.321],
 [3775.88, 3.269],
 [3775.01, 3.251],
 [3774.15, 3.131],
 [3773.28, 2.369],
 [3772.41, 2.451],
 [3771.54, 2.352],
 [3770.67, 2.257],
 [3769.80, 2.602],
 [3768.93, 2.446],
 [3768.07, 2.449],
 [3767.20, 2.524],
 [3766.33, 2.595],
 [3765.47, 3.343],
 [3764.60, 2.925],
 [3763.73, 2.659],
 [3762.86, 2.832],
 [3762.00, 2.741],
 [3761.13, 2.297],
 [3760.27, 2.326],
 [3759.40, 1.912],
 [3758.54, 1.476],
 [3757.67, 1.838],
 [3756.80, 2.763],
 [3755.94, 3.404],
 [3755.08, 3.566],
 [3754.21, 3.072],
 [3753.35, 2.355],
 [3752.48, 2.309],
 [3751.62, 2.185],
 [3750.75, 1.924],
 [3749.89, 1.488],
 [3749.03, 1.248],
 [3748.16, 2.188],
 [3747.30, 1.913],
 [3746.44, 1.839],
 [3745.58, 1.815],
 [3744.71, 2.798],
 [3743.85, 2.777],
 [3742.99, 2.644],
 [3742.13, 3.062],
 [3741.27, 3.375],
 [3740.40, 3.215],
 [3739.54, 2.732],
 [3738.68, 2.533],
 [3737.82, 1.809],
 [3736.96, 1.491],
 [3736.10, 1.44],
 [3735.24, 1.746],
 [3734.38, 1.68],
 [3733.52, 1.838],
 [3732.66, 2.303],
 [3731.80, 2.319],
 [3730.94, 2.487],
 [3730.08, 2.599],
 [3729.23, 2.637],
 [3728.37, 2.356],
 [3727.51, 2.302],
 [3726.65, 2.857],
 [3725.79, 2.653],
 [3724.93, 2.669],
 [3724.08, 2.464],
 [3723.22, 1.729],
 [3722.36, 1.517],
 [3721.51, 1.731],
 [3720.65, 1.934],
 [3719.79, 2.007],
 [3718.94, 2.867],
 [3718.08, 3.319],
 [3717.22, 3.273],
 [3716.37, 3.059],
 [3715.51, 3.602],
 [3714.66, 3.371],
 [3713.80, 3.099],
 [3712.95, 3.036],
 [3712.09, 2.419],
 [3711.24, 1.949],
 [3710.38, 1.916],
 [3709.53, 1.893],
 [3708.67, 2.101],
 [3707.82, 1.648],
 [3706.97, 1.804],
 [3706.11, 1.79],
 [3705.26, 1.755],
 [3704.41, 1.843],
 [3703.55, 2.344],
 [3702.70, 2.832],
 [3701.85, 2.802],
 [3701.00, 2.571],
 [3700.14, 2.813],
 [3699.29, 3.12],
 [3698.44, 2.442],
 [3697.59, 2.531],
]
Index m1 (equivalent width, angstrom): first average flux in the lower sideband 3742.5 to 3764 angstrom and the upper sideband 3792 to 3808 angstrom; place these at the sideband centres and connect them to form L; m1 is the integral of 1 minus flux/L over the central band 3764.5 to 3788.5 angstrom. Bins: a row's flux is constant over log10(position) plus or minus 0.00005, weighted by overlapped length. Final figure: -3.9 angstrom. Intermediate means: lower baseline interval 2.33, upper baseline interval 2.74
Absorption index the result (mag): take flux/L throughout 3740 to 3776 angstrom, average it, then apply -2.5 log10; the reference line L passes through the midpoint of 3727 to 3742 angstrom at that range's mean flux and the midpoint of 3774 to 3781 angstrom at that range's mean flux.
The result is 0.09 mag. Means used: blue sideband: 2.3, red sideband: 3.09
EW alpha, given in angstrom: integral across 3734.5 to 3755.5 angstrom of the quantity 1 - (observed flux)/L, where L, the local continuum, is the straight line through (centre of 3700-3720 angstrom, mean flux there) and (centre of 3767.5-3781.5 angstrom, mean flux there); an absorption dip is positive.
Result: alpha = 2.9 angstrom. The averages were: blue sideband 2.51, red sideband 2.8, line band 2.3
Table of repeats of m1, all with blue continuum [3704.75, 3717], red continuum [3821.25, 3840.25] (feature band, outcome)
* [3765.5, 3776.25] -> -2.34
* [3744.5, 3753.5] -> 1.15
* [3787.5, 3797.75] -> -2.73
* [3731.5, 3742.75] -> 0.13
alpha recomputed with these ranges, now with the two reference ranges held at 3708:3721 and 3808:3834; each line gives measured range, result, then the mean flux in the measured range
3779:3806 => -3.78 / 2.89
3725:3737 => 1.78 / 2.23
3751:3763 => 0.43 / 2.49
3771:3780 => -1.06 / 2.86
